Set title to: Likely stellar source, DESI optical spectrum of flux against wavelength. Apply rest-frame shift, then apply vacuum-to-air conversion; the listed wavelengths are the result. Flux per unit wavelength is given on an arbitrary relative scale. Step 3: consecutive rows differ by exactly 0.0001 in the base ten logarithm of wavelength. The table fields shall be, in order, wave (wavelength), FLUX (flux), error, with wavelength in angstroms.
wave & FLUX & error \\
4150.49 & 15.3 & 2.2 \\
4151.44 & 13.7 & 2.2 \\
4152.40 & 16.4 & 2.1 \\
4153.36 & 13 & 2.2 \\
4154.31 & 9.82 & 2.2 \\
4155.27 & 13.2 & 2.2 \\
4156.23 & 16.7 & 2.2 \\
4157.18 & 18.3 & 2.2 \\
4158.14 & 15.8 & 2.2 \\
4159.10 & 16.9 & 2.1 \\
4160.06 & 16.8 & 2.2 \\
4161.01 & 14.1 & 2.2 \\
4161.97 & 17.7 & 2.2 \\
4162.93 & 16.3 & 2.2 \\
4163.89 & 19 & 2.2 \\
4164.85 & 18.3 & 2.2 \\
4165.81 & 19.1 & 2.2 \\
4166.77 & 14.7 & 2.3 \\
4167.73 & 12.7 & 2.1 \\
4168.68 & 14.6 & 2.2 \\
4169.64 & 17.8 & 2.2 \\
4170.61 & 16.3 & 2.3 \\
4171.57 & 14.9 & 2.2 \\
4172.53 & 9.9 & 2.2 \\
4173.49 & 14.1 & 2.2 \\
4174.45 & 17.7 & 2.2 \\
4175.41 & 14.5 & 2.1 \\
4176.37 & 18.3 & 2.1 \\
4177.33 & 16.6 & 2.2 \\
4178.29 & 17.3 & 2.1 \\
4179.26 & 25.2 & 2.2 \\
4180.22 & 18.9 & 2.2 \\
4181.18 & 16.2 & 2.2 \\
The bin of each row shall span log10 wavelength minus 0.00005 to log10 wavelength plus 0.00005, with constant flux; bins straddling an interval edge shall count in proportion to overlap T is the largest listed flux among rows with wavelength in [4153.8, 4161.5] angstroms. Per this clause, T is 18.3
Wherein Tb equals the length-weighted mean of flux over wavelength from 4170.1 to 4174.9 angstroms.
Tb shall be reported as 14.6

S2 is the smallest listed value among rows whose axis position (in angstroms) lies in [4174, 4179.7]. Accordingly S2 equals 14.5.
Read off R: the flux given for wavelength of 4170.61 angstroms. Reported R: 16.3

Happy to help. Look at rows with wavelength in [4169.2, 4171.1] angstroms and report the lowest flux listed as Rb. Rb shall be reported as 16.3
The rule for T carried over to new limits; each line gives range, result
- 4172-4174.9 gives 17.7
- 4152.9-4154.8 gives 13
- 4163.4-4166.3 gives 19.1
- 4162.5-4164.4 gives 19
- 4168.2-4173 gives 17.8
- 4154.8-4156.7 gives 16.7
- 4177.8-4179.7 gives 25.2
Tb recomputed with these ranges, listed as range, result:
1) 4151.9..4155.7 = 13.1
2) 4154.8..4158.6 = 16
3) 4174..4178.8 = 16.9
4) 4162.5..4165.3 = 17.9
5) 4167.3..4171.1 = 15.4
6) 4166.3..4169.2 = 14.1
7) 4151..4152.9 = 15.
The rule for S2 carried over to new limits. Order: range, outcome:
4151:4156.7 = 9.82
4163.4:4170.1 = 12.7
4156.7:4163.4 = 14.1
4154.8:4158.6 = 13.2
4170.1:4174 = 9.9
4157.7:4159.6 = 15.8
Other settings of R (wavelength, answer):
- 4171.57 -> 14.9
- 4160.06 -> 16.8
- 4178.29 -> 17.3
